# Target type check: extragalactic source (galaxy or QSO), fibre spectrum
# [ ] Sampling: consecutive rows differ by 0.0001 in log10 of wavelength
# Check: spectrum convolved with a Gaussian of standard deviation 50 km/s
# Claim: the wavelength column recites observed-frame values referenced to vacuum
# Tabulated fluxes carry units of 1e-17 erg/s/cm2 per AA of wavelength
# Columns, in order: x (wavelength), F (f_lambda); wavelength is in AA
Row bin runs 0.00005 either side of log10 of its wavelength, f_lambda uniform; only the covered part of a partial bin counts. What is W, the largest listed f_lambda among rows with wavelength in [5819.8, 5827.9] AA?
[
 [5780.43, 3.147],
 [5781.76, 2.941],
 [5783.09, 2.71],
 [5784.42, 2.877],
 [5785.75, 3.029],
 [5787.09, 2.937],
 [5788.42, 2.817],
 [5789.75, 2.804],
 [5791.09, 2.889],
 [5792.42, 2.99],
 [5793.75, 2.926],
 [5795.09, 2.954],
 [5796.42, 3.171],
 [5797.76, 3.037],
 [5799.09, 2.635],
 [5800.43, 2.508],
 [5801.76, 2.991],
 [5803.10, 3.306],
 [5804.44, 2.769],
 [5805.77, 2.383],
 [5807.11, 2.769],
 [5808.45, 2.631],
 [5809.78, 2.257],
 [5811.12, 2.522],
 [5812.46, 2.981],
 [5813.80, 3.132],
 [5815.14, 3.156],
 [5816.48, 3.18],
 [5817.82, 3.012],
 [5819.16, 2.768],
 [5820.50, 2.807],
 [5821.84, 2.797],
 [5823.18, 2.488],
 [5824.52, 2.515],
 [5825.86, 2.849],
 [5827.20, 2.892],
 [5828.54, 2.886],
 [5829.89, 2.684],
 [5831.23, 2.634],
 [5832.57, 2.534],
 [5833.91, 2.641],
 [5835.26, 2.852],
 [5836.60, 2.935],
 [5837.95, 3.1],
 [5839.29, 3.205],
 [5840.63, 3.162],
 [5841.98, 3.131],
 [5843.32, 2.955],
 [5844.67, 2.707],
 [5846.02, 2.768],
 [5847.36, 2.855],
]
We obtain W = 2.892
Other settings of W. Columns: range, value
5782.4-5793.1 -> 3.029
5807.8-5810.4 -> 2.631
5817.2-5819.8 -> 3.012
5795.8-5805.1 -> 3.306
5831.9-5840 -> 3.205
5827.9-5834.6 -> 2.886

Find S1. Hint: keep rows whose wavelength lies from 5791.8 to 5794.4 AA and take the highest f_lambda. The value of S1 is 2.99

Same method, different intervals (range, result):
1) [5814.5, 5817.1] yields 3.18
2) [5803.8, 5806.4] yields 2.769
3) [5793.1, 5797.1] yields 3.171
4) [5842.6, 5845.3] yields 2.955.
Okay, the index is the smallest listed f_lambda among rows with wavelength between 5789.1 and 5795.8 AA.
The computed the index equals 2.804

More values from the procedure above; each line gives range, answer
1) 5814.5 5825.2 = 2.488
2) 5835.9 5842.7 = 2.935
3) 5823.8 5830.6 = 2.515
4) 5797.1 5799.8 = 2.635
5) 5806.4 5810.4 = 2.257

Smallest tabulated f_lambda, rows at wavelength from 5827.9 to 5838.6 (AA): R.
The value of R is 2.534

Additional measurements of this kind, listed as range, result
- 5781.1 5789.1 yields 2.71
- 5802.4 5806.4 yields 2.383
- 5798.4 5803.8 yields 2.508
